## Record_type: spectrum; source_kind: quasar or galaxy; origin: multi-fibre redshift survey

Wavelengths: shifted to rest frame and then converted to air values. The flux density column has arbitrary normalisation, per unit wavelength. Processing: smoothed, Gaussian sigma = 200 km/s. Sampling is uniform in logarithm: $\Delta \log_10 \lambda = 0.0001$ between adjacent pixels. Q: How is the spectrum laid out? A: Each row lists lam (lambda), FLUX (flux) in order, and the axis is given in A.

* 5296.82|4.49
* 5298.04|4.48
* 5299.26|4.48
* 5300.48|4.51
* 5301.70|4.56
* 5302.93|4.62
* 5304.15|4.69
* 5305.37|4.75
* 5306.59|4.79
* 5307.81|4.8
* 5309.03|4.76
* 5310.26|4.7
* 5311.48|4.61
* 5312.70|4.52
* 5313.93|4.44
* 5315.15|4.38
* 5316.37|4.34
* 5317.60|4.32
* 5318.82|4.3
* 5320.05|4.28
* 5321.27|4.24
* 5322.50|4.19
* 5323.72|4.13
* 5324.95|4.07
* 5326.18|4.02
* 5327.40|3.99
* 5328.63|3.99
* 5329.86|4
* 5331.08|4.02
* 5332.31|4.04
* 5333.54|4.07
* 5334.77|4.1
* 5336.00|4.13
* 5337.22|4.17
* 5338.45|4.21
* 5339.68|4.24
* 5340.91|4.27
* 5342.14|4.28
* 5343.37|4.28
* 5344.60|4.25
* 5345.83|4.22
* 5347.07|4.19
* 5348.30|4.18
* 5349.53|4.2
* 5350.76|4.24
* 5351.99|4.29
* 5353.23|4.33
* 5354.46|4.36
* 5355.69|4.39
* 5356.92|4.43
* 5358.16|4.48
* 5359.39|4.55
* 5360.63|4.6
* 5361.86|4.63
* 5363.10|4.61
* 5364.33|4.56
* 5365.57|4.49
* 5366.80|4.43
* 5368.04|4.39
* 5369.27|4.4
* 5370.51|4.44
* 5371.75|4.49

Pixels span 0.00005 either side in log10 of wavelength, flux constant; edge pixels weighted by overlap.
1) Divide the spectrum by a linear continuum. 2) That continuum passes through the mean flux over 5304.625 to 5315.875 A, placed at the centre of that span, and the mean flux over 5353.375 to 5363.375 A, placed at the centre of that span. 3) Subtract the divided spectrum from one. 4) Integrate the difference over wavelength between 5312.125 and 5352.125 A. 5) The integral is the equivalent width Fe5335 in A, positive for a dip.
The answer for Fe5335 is 3.3 A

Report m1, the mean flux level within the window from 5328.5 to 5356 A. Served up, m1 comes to 4.2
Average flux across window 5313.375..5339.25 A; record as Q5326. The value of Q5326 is 4.16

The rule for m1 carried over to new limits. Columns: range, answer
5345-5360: 4.32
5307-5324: 4.44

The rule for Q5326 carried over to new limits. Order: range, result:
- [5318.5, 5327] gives 4.17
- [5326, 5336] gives 4.04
